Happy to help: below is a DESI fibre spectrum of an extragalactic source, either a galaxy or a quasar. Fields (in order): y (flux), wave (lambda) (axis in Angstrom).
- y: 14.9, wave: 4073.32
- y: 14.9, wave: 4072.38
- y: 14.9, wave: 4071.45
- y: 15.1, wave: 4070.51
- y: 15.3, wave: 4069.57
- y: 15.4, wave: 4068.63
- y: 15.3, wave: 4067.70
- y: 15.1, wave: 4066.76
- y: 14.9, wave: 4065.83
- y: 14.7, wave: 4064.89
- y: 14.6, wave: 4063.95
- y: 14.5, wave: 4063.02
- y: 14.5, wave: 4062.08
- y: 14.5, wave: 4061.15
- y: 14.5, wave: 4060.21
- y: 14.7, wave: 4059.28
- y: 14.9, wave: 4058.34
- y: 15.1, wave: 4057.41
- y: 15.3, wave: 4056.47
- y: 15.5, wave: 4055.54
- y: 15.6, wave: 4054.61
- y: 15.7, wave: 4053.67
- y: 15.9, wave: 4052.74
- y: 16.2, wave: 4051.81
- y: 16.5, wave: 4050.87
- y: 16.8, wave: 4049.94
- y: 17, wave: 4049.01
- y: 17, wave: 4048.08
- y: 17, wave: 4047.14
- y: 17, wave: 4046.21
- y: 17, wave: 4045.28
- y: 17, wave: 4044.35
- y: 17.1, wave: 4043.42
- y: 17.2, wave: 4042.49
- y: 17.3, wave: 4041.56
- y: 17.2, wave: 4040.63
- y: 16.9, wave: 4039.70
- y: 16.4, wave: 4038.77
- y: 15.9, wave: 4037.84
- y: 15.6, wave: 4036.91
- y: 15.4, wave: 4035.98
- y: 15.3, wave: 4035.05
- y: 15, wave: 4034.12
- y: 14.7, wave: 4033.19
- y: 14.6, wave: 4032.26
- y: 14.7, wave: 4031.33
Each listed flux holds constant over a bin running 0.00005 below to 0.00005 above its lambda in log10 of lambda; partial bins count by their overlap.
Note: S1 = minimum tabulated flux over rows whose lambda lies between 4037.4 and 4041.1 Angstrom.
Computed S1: 15.9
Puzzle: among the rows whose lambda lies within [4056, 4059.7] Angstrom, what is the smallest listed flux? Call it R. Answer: 14.7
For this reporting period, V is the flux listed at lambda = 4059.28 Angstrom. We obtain 14.7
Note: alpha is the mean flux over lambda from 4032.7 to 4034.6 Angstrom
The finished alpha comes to 14.8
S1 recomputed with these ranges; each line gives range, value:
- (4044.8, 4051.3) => 16.5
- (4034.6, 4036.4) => 15.3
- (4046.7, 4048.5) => 17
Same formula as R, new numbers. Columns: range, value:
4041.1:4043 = 17.2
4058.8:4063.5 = 14.5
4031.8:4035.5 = 14.6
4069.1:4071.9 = 14.9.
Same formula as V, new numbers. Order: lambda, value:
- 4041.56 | 17.3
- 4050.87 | 16.5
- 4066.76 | 15.1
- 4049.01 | 17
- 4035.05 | 15.3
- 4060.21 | 14.5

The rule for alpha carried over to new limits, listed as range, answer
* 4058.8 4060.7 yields 14.6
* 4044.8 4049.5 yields 17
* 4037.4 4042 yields 16.7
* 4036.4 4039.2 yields 15.9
